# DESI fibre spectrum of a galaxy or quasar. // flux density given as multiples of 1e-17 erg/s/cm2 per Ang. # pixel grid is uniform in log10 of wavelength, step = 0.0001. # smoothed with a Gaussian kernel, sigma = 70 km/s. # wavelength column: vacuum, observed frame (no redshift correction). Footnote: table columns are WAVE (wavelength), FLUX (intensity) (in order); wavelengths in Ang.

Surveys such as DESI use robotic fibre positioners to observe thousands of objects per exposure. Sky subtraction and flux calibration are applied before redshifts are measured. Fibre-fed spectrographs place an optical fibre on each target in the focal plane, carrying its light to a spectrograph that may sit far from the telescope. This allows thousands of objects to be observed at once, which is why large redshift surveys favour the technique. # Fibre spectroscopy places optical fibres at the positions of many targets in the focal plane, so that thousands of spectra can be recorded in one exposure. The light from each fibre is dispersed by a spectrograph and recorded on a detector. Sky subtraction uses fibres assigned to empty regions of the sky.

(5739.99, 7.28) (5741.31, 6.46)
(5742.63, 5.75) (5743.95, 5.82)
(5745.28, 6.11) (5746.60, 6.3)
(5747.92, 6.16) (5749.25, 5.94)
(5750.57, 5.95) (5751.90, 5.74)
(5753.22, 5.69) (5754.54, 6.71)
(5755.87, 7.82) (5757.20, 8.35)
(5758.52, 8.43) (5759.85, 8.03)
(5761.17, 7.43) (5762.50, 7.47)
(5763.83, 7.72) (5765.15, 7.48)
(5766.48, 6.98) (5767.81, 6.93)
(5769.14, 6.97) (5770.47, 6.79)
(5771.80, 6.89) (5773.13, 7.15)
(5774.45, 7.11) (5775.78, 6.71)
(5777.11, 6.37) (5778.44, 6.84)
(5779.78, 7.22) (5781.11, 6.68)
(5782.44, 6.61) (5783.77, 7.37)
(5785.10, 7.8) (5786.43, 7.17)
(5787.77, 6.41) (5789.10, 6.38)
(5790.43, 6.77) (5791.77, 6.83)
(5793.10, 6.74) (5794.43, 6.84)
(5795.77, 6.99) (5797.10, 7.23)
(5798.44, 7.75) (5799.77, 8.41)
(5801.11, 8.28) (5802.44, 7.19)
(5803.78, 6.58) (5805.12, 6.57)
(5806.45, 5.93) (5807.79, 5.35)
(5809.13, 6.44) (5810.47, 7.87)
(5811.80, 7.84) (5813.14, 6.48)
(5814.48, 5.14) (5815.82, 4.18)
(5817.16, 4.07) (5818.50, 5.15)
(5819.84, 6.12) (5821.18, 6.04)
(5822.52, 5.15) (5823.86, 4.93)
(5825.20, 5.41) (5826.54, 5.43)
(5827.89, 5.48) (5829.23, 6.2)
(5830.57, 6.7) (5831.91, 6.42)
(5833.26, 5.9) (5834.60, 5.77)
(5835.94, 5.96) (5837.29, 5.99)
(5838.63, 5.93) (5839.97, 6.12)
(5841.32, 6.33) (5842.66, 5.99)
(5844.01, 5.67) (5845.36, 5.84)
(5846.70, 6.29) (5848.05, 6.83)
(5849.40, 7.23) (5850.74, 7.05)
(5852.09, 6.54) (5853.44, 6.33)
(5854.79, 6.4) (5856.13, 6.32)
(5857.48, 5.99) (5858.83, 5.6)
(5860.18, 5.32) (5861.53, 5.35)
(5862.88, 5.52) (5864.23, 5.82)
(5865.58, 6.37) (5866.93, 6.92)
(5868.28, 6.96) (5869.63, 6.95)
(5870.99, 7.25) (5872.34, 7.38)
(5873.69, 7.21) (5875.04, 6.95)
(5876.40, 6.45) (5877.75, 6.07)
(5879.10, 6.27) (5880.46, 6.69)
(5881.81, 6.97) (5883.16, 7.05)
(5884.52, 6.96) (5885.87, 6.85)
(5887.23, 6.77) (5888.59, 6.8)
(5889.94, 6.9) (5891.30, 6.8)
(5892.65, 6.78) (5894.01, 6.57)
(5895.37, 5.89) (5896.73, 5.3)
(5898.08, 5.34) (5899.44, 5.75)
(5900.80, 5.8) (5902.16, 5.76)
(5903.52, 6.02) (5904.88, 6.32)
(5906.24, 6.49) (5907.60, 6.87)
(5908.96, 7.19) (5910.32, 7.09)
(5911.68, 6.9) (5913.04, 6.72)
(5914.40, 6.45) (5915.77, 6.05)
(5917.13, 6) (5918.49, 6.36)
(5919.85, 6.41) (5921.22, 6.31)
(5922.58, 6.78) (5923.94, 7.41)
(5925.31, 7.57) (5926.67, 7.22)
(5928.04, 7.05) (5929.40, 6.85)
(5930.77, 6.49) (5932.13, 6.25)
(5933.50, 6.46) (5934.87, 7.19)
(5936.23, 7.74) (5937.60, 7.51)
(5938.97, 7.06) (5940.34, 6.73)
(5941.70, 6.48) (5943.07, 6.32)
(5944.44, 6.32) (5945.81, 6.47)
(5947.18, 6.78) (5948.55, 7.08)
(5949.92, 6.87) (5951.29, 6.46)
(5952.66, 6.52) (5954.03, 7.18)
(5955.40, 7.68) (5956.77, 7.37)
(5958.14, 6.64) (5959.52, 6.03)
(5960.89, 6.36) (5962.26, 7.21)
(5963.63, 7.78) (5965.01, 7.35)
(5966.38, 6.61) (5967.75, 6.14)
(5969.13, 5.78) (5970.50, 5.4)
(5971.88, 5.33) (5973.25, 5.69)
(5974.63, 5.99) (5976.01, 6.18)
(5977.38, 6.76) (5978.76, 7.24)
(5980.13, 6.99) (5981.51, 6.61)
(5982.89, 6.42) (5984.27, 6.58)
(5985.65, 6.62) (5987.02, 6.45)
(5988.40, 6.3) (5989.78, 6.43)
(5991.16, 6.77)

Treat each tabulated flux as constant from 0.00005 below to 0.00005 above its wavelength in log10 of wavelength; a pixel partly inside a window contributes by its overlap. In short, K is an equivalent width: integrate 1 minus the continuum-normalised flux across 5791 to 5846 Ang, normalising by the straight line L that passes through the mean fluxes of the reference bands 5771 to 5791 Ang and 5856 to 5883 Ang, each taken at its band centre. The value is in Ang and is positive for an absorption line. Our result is 4.0 Ang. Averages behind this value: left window 6.9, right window 6.43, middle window 6.22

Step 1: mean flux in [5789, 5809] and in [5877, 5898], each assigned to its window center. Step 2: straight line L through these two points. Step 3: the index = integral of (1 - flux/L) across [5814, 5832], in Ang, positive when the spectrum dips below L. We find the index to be 3.7 Ang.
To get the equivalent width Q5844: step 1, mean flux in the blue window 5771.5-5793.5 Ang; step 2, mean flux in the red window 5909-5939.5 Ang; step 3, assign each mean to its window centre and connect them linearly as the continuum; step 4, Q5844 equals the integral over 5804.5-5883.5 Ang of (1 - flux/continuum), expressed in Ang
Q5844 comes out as 7.9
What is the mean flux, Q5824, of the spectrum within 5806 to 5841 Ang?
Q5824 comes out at 5.85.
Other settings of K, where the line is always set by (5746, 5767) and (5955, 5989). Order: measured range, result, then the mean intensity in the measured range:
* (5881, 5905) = 1.21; 6.37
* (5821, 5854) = 3.73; 6.06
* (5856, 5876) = 1.10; 6.39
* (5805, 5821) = 2.28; 5.91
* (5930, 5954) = -0.59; 6.76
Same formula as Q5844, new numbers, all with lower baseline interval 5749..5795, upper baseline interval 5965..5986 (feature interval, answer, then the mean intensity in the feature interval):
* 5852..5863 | 1.30 Ang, 5.92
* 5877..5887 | -0.10 Ang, 6.7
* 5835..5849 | 1.34 Ang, 6.11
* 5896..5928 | 0.37 Ang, 6.45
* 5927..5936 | -0.45 Ang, 6.79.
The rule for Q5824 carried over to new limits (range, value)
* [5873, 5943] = 6.62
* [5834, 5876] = 6.33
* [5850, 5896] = 6.53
